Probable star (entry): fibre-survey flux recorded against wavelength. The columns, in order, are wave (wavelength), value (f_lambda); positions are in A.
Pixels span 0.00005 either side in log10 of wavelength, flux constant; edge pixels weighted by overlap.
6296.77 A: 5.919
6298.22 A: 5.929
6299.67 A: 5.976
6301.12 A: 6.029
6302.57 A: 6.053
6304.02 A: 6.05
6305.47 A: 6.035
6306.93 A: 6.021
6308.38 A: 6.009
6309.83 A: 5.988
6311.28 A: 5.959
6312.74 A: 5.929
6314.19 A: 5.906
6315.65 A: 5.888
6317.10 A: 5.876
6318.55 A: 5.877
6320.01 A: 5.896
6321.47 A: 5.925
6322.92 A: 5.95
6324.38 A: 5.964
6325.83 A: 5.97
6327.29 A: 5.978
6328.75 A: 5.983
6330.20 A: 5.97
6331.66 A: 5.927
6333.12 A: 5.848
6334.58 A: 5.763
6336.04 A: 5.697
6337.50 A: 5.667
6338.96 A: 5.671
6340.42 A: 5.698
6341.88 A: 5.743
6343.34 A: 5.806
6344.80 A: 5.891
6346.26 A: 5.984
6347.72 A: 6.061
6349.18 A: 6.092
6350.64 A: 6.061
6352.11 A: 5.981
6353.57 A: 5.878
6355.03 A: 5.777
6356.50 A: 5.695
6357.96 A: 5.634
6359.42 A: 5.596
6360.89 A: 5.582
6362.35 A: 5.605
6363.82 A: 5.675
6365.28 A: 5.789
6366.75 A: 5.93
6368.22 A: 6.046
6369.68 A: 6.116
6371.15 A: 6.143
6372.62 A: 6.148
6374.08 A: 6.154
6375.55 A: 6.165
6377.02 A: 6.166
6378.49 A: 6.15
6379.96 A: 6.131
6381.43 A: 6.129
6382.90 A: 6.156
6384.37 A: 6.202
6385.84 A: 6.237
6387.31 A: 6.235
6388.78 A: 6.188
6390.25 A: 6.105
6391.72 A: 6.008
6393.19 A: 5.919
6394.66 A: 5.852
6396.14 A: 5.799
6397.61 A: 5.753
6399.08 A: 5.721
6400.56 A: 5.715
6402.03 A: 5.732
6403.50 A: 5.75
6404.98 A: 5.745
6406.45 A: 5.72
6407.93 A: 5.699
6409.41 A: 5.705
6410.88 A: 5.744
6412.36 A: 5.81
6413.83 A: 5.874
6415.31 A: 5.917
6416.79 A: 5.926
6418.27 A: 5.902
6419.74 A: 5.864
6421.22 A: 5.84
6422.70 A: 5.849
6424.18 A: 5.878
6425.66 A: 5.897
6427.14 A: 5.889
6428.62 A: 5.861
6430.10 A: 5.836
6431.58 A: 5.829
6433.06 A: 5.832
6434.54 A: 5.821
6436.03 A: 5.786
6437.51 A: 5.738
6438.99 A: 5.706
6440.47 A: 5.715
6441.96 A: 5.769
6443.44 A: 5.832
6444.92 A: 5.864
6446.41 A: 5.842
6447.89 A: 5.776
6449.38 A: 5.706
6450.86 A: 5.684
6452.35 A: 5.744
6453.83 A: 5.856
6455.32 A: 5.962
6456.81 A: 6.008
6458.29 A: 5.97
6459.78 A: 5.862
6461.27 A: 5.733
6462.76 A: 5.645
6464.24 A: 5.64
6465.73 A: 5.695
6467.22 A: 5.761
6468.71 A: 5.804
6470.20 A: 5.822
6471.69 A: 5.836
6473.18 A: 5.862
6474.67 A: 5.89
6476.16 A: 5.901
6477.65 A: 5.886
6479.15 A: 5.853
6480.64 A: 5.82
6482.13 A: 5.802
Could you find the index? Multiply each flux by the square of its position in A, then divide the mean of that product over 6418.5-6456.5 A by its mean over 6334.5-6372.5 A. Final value 1.0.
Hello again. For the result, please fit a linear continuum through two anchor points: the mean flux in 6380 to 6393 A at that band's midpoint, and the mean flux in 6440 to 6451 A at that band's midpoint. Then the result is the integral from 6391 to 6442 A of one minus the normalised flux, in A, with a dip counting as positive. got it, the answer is 1.3 A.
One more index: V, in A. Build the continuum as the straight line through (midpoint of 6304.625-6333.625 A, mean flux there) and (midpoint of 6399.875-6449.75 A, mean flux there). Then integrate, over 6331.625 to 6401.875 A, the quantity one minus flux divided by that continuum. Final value -0.5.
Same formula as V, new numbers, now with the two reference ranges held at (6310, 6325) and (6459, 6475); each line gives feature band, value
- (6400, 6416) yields 0.18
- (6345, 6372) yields 0.03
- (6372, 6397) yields -1.06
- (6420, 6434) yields -0.11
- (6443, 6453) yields 0.03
